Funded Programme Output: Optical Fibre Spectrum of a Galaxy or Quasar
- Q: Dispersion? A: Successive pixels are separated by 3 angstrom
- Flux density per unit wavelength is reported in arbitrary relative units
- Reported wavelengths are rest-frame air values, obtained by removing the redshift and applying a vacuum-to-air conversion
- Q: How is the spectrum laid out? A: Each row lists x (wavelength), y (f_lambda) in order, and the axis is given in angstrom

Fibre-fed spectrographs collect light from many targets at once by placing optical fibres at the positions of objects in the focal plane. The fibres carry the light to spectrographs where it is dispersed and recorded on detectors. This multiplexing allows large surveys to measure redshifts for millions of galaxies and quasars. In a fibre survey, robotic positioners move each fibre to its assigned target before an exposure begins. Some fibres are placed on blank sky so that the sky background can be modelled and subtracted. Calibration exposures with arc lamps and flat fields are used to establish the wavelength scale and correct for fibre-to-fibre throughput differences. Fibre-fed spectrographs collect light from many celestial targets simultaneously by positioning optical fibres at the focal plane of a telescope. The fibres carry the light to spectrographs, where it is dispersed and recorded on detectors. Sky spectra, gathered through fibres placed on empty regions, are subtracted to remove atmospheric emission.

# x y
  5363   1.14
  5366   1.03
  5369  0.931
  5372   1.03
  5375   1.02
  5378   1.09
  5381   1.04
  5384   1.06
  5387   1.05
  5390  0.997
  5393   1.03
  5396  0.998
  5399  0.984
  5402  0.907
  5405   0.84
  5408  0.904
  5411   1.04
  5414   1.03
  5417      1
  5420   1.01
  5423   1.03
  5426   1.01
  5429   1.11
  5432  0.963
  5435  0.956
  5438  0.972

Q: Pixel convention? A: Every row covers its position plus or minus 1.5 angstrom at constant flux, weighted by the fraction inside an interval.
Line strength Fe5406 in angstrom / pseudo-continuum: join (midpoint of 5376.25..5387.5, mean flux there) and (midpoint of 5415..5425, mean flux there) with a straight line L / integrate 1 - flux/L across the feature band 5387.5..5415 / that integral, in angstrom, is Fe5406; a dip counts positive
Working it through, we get 1.7 angstrom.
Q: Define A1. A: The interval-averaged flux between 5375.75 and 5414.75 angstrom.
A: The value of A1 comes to 0.998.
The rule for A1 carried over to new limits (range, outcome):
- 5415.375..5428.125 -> 1.02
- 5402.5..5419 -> 0.961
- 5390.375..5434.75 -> 0.989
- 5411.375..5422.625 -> 1.02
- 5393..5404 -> 0.967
